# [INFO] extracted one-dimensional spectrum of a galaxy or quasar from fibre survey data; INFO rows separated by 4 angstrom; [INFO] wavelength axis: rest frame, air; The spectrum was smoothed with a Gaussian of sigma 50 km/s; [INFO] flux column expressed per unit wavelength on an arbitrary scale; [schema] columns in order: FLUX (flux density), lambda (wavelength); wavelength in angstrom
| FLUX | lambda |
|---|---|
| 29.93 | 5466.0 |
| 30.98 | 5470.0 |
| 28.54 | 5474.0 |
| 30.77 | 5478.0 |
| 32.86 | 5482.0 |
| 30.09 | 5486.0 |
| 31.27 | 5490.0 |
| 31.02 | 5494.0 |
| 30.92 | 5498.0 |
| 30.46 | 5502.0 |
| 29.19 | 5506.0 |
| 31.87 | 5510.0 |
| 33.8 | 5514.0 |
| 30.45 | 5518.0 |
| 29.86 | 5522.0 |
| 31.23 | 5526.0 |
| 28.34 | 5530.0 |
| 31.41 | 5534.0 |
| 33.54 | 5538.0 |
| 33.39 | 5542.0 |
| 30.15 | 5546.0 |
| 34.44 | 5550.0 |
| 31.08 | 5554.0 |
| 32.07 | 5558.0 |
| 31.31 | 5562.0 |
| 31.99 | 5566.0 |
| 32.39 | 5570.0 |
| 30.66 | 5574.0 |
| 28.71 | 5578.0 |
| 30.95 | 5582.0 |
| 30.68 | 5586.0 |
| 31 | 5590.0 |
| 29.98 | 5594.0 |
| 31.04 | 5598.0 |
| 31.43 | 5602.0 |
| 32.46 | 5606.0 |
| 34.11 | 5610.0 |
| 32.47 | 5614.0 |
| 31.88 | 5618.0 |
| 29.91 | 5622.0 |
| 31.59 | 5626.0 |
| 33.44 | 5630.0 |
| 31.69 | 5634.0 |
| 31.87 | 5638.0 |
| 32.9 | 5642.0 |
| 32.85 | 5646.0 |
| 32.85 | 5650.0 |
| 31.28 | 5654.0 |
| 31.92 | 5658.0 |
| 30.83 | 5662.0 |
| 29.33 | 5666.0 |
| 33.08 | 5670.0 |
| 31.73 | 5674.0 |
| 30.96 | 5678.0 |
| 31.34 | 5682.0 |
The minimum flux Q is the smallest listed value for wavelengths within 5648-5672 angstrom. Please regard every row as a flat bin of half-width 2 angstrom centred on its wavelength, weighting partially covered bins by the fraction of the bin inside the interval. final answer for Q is 29.33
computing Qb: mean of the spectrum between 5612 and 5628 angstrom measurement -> 31.5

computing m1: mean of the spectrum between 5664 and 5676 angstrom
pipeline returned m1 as 31.4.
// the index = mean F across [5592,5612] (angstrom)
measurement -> 31.8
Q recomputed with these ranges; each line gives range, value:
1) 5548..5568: 31.08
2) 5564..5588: 28.71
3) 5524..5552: 28.34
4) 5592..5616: 29.98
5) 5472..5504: 28.54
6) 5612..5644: 29.91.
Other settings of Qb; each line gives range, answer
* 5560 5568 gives 31.6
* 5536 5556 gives 32.5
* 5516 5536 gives 30.3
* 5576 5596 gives 30.3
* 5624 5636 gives 32.2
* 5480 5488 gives 31.5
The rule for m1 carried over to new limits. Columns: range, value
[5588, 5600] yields 30.7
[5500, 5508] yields 29.8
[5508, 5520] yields 32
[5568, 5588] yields 30.7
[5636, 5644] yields 32.4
